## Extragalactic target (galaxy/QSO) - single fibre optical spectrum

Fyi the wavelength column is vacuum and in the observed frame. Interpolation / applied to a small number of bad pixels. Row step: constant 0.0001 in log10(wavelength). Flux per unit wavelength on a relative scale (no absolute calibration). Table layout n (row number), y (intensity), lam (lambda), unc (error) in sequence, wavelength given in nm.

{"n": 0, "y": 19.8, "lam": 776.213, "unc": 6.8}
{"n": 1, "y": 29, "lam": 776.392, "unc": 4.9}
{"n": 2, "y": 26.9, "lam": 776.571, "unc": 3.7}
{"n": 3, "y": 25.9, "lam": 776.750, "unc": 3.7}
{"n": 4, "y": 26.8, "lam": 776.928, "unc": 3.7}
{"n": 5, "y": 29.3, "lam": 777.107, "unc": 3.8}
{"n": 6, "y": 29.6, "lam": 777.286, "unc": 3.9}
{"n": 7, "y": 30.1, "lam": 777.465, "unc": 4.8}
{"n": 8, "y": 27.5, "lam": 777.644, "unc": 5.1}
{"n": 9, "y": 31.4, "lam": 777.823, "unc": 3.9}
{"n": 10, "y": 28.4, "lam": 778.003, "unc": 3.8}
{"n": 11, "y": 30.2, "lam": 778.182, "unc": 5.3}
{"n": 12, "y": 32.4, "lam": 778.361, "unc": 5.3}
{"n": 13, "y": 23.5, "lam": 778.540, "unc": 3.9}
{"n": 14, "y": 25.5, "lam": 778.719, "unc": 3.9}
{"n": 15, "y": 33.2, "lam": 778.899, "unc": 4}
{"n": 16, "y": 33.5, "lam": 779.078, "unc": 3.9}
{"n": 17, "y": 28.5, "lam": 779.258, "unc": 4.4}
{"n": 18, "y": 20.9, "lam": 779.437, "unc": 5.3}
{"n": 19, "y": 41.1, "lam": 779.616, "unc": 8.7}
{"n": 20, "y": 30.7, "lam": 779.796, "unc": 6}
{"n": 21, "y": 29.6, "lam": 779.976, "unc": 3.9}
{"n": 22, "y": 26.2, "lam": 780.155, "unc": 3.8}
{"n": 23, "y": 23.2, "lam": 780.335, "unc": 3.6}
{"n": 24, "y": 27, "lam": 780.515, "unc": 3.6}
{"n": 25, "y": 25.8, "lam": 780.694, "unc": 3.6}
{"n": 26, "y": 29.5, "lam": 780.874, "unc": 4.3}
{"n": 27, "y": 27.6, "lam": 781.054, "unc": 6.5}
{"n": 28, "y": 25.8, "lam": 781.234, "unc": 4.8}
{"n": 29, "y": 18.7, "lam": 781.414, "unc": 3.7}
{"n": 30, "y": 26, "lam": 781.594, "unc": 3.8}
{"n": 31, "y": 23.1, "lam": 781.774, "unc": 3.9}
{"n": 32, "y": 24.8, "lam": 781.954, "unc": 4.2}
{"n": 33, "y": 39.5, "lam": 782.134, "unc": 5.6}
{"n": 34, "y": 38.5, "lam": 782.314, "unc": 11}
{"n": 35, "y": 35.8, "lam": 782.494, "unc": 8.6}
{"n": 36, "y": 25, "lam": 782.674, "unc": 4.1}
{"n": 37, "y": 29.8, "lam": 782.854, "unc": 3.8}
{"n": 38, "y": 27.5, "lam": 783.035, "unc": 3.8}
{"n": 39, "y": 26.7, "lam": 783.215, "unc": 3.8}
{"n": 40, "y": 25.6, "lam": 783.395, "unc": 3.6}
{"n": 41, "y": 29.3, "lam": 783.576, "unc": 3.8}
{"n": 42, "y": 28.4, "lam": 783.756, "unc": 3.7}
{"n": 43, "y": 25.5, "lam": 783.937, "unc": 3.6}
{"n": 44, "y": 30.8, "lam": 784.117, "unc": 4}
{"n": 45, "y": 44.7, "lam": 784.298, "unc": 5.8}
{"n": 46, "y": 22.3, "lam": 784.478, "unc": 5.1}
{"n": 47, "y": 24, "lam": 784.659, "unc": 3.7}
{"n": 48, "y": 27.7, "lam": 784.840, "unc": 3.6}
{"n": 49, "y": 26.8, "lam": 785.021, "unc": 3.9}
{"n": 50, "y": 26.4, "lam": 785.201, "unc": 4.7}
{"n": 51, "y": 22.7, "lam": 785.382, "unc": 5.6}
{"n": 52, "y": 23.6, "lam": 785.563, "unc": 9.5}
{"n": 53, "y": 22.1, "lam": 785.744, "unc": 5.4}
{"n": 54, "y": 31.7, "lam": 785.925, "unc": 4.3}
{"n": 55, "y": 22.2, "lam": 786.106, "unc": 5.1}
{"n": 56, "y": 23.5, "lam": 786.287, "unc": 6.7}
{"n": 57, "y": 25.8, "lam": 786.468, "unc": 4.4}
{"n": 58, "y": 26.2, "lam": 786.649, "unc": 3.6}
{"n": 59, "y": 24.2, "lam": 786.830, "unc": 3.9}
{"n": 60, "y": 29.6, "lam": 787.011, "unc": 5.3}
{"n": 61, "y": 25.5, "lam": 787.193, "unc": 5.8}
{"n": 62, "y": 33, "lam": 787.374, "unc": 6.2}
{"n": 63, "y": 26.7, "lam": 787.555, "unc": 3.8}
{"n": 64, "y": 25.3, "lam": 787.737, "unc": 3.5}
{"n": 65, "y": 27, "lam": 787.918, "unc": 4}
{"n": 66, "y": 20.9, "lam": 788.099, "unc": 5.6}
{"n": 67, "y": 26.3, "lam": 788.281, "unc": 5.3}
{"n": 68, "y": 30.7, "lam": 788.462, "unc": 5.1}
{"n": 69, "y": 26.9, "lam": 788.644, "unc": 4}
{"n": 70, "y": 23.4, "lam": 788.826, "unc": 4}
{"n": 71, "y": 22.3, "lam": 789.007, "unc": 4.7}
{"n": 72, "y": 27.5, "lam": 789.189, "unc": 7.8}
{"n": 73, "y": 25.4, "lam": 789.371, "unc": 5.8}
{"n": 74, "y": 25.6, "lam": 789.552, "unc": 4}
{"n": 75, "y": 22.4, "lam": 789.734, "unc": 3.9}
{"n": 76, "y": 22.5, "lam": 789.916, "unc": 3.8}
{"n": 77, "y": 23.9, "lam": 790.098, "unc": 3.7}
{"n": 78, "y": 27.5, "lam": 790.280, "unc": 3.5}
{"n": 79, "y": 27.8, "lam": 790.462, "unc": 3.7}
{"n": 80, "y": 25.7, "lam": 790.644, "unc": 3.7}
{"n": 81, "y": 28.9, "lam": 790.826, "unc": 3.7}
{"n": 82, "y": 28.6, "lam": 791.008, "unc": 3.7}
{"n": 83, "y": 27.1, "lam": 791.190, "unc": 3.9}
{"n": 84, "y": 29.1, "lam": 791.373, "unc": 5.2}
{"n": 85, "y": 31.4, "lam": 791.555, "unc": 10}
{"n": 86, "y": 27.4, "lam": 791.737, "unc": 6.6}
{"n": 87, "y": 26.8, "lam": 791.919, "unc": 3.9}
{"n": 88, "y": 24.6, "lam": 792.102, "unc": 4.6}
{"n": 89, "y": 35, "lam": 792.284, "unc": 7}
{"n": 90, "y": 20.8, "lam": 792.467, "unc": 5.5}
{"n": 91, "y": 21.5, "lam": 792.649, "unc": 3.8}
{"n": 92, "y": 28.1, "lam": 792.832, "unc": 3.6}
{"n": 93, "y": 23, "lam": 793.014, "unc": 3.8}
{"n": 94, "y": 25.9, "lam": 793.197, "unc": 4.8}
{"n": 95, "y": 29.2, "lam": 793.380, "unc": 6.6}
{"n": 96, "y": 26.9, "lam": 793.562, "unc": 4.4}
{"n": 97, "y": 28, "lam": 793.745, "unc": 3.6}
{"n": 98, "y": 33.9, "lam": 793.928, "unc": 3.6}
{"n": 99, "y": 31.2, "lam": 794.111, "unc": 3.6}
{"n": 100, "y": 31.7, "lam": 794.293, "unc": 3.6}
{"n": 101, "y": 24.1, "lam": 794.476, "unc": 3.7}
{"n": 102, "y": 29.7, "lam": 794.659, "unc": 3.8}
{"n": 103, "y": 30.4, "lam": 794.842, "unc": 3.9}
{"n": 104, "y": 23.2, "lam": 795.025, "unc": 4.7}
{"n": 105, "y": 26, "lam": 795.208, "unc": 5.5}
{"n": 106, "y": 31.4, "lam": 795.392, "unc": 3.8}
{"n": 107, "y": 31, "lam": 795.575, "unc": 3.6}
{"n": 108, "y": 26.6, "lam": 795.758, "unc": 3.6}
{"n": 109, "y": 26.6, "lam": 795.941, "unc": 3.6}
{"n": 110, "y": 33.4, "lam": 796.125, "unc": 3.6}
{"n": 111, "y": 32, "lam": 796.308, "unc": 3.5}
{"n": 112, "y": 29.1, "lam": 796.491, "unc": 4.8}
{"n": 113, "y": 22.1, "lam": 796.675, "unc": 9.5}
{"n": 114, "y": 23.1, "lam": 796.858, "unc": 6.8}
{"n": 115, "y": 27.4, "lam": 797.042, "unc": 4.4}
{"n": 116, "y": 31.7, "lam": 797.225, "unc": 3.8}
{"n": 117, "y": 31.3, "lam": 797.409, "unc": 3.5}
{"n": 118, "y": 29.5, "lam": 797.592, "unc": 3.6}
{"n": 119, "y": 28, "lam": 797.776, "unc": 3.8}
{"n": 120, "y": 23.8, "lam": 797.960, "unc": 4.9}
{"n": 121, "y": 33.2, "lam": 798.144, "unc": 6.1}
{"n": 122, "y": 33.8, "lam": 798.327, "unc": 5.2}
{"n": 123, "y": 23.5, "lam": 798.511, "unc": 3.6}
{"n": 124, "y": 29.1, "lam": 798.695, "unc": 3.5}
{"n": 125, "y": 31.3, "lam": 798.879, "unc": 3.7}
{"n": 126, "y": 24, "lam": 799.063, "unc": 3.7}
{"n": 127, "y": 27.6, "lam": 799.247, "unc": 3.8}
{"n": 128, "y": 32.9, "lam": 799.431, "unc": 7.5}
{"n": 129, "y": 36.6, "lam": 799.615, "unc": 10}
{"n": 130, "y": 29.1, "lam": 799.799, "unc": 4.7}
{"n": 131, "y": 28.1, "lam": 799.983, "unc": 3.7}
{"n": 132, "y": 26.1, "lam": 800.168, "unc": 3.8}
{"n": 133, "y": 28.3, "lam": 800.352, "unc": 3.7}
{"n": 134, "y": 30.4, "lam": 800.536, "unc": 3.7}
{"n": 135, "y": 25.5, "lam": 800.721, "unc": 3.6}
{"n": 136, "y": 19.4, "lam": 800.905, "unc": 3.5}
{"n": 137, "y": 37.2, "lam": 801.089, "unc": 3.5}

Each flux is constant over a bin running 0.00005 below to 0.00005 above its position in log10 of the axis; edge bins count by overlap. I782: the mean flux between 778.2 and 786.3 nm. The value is 28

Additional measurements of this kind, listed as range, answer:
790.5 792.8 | 27.3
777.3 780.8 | 28.9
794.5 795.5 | 27.9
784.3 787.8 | 26.2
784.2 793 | 26.4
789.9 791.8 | 27.5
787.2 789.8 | 26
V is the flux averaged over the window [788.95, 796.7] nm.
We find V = 27.4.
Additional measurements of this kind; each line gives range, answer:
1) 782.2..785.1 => 29.4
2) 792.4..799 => 28.1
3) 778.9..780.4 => 29.5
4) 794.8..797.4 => 28.2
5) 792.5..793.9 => 26.2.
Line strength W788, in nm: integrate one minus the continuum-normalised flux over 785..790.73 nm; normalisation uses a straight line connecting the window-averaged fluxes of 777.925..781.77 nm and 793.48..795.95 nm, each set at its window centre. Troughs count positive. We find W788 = 0.54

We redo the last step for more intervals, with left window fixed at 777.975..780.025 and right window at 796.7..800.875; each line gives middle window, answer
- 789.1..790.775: 0.212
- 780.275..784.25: 0.202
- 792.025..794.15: 0.123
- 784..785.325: 0.034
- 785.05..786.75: 0.256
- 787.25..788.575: 0.099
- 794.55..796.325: -0.004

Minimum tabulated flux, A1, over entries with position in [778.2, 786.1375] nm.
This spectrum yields 18.7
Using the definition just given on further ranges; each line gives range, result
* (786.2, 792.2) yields 20.9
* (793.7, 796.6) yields 23.2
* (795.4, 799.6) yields 22.1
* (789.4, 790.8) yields 22.4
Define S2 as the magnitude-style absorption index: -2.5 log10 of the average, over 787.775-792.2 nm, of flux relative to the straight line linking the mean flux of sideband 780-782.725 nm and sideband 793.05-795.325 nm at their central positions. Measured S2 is 0.07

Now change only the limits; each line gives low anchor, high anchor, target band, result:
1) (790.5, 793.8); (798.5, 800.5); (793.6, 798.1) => -0.019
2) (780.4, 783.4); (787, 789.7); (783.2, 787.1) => 0.014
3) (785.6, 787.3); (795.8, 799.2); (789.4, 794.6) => -0.001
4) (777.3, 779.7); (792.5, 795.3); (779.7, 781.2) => 0.075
